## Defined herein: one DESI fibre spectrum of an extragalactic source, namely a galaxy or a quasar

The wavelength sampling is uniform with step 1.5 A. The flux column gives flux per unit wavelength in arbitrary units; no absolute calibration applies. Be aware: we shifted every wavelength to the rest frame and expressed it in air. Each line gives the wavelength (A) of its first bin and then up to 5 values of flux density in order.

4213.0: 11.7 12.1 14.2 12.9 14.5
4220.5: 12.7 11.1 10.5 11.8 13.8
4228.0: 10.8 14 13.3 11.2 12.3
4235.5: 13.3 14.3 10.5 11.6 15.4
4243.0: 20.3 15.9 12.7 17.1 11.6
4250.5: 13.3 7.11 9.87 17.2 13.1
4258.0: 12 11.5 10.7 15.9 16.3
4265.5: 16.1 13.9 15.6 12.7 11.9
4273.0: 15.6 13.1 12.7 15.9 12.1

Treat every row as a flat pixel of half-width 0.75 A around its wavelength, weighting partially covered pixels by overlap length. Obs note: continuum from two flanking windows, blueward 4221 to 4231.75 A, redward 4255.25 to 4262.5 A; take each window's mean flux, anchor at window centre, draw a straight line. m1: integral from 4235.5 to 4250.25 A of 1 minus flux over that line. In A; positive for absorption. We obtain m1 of -2.2 A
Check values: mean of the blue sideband 12.2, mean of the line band 14.3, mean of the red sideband 12.6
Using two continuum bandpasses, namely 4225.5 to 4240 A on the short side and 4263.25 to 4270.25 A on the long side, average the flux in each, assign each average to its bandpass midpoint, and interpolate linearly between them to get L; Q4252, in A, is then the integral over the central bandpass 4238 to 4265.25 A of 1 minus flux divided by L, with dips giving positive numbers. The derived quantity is 0.8 A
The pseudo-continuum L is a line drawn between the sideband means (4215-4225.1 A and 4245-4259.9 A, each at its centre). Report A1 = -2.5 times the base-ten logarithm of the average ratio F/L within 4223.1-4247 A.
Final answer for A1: -0.06 mag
